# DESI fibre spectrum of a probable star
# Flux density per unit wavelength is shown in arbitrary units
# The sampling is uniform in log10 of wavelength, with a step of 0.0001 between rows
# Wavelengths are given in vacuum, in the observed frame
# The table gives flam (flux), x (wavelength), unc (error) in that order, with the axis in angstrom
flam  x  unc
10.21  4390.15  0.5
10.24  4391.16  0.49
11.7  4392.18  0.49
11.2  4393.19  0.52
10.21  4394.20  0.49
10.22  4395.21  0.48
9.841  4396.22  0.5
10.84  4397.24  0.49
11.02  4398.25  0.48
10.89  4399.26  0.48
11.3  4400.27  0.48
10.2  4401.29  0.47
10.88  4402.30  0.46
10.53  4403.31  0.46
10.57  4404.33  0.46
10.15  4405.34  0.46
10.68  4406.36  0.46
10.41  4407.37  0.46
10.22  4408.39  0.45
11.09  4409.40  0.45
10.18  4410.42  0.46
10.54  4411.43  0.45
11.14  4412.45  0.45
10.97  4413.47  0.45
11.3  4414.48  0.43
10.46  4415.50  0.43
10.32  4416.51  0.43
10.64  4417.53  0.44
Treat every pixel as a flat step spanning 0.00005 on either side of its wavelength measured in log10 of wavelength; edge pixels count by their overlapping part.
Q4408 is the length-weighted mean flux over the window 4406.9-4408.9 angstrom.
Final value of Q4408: 10.3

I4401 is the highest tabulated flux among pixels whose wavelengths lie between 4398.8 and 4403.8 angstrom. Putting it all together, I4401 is 11.3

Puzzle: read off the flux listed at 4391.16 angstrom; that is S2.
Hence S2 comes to 10.24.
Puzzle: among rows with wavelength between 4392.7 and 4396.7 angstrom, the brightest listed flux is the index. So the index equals 11.2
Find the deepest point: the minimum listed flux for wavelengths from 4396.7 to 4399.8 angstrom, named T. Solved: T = 10.84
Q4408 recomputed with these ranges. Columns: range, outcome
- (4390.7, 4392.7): 10.9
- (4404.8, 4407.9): 10.4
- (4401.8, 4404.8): 10.7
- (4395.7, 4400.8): 10.8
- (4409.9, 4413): 10.6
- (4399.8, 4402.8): 10.8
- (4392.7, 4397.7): 10.5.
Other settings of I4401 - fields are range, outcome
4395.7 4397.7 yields 10.84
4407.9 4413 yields 11.14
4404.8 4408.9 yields 10.68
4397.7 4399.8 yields 11.02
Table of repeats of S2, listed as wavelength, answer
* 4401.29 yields 10.2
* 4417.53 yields 10.64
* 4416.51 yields 10.32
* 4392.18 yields 11.7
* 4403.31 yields 10.53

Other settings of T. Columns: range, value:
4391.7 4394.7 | 10.21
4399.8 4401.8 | 10.2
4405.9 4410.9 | 10.18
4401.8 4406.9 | 10.15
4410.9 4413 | 10.54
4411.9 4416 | 10.46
